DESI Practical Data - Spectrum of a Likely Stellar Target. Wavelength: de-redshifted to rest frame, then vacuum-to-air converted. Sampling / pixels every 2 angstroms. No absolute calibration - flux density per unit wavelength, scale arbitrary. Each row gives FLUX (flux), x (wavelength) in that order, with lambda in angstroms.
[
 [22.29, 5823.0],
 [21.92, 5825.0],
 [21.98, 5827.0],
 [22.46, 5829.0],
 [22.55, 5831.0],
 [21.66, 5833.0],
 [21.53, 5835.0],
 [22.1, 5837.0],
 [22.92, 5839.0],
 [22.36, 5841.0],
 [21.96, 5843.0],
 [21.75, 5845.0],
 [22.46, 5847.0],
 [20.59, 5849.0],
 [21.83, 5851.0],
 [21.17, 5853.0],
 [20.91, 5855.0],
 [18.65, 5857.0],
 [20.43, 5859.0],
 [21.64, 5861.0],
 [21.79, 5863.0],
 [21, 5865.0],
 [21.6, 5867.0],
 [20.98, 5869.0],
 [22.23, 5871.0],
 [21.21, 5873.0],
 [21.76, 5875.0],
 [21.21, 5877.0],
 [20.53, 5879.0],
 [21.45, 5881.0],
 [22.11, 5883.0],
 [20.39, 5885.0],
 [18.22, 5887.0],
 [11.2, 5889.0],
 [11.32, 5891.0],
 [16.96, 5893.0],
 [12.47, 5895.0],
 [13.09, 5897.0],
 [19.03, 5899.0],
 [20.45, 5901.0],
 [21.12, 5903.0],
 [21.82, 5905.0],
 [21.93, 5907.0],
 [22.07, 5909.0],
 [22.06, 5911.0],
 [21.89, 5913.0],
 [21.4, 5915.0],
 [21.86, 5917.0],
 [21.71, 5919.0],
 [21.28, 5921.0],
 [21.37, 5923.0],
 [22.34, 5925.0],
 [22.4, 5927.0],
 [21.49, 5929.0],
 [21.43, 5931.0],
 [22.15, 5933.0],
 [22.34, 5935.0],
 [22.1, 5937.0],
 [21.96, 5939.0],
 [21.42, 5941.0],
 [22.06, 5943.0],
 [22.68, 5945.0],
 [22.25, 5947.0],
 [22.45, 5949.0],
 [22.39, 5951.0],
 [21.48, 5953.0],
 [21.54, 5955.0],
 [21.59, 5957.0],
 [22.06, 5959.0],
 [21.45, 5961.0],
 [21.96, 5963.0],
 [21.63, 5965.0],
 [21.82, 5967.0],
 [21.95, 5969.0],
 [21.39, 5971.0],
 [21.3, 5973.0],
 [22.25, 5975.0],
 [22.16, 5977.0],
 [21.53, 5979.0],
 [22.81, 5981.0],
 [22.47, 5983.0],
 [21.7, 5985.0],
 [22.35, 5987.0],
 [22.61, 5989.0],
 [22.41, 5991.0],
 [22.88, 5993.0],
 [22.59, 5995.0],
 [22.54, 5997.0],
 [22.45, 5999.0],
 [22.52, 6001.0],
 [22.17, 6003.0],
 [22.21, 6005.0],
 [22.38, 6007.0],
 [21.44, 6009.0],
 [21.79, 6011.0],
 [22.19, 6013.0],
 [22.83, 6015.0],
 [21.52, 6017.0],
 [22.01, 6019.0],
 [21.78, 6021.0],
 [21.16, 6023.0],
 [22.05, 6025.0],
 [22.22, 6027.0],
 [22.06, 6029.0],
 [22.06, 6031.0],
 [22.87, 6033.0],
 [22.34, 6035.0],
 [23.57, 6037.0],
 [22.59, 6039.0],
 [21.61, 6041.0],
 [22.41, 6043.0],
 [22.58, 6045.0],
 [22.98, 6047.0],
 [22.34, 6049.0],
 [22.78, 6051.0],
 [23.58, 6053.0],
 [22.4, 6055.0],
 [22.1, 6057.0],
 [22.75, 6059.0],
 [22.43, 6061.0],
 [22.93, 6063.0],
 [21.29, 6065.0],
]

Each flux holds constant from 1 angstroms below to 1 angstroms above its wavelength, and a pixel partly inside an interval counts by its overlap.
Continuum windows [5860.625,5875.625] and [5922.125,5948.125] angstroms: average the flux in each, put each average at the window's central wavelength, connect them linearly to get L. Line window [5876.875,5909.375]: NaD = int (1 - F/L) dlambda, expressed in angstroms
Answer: 4.9 angstroms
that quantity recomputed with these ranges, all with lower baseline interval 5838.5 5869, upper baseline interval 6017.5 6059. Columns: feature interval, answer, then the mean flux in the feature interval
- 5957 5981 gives 0.20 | 21.8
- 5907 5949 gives -0.30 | 21.9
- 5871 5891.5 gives 2.12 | 19.3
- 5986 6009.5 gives -0.26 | 22.4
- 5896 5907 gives 1.15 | 19.4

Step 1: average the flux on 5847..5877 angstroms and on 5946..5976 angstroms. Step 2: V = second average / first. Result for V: 1.0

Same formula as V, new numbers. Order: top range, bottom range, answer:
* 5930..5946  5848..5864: 1.05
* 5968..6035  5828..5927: 1.08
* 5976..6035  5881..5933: 1.12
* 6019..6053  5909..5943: 1.02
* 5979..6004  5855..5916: 1.14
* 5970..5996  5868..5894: 1.16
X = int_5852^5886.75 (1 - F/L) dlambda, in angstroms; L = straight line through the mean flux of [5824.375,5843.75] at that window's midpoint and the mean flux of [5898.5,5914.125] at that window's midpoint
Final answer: 1.1 angstroms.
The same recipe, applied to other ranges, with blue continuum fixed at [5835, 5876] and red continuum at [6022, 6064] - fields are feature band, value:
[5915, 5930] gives 0.0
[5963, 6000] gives 0.0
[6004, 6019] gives 0.2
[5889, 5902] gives 3.9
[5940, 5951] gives -0.1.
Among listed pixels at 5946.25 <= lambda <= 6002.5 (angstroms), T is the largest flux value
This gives 22.88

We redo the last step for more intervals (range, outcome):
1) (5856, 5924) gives 22.23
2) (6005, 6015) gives 22.83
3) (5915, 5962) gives 22.68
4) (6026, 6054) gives 23.58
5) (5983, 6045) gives 23.57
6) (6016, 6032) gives 22.22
